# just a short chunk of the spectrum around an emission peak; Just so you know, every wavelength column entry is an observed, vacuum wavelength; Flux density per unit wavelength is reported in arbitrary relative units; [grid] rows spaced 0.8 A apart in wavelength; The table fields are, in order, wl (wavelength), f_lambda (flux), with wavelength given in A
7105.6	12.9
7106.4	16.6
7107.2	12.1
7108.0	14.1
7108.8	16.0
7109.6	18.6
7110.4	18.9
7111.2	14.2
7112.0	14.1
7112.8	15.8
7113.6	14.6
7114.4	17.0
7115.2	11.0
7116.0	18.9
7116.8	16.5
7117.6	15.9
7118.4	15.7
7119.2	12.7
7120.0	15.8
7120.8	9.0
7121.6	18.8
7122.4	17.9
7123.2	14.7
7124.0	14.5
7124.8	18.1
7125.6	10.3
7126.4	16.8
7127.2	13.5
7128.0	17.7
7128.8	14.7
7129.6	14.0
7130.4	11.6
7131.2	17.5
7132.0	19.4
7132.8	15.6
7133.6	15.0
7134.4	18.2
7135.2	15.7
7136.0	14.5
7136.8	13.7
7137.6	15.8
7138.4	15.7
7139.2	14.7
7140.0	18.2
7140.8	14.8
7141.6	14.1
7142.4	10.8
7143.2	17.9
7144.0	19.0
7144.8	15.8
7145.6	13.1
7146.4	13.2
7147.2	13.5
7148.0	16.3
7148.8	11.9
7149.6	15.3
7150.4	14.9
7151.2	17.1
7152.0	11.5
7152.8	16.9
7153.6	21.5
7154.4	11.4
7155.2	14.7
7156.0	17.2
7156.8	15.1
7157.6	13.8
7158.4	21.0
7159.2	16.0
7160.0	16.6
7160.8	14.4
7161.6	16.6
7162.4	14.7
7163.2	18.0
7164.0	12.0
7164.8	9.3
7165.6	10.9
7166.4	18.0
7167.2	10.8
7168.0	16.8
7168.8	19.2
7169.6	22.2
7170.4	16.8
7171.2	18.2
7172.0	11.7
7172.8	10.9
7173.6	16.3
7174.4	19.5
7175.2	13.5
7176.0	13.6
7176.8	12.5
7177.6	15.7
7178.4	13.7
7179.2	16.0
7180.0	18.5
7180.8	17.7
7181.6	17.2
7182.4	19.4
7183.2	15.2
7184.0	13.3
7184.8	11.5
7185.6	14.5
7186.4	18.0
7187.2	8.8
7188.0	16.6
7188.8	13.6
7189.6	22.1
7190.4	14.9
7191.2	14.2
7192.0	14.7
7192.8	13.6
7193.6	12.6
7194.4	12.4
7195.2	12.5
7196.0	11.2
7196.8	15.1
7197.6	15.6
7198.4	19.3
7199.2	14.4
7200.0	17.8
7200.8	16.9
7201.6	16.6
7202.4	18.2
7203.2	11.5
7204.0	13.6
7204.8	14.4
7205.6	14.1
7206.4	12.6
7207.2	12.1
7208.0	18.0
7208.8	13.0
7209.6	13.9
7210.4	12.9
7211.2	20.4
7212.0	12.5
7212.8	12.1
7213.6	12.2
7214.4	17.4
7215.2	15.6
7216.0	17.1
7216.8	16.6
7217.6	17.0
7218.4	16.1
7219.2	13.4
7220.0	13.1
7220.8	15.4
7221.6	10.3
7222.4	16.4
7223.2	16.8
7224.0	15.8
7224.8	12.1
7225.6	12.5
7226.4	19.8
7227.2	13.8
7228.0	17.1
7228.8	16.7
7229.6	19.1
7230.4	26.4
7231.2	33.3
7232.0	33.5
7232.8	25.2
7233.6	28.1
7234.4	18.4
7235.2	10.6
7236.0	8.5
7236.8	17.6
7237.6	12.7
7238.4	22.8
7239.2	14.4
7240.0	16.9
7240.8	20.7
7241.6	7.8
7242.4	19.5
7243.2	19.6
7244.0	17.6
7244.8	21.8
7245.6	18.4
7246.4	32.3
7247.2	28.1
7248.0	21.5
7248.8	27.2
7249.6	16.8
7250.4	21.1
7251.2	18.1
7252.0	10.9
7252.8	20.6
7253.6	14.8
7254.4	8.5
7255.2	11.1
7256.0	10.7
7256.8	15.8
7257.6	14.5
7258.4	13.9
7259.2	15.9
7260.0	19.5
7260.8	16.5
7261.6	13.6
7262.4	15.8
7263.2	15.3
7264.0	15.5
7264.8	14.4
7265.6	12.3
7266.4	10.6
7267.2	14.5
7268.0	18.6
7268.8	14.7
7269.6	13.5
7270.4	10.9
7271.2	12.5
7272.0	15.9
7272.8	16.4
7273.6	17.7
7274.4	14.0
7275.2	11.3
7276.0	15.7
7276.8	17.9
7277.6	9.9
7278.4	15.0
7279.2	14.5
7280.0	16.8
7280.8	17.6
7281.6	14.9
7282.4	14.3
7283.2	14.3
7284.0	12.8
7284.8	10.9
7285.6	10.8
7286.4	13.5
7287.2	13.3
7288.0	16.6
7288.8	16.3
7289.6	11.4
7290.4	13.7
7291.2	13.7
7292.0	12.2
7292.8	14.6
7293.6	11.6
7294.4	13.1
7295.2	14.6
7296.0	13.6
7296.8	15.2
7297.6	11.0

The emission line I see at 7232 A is [S II]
